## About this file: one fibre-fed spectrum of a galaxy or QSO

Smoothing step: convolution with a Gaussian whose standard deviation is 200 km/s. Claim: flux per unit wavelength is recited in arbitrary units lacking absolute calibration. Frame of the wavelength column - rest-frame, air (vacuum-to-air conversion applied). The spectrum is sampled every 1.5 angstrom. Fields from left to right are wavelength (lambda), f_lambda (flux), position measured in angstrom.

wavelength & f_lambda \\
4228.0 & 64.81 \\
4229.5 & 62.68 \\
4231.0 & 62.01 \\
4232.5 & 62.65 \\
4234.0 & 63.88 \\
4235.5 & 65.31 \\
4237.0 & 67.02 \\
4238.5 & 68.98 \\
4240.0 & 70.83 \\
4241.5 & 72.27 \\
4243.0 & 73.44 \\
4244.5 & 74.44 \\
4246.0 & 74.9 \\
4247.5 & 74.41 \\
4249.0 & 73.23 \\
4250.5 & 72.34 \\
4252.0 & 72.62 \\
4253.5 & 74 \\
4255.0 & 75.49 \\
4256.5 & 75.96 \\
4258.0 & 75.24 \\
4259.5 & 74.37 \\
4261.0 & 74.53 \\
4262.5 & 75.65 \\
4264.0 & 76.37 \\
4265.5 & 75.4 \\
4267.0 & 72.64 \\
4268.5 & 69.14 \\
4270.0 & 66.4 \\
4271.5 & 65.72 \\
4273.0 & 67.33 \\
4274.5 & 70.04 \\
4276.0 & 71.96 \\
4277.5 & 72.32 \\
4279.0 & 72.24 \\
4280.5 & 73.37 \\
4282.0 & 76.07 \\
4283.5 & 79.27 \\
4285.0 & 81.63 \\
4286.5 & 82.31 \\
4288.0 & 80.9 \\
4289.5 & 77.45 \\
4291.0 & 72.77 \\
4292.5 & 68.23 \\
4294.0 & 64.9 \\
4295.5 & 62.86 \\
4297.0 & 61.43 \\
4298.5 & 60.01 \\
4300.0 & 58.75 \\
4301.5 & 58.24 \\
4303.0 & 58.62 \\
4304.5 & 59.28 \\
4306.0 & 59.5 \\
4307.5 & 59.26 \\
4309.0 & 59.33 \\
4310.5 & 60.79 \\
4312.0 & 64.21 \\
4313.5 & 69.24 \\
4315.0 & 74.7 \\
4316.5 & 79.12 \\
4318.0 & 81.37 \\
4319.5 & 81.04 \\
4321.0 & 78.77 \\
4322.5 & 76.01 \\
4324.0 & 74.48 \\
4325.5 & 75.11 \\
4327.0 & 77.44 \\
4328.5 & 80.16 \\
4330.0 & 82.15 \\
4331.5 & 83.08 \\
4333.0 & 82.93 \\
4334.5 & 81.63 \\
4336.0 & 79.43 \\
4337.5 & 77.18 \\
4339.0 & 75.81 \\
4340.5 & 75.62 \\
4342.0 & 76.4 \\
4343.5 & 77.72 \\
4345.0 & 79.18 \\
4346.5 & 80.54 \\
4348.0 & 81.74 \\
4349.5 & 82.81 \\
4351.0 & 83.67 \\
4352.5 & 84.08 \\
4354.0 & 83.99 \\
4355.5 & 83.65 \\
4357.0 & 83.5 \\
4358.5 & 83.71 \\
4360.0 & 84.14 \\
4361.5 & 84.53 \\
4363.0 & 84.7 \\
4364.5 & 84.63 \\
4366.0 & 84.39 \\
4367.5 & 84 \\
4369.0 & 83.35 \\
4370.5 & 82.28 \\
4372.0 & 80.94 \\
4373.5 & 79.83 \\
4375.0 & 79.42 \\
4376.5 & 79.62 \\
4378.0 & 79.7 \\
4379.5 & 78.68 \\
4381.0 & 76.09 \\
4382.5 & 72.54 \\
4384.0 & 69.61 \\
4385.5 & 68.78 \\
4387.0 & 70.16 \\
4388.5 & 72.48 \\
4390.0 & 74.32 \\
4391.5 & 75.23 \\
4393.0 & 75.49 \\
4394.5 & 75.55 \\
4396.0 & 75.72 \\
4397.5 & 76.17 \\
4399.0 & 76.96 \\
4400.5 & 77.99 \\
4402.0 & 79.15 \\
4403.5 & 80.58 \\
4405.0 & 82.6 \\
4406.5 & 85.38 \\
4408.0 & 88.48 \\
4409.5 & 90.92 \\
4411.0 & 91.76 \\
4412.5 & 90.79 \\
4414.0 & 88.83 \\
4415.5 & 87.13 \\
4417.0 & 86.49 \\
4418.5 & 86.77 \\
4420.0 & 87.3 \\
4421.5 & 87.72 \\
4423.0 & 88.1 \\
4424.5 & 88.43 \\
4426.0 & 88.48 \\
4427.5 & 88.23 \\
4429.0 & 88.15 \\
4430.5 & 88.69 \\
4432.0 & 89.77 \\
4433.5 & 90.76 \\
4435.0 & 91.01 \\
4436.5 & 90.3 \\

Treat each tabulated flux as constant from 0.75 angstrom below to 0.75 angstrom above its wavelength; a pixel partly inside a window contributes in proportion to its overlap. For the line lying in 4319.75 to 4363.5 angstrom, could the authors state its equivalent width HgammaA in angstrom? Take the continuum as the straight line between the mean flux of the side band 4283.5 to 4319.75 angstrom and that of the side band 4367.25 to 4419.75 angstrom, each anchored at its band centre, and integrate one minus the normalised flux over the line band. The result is -4.2 angstrom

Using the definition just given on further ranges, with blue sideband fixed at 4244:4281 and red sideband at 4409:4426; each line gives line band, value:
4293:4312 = 4.0 angstrom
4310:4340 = 0.9 angstrom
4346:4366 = -0.3 angstrom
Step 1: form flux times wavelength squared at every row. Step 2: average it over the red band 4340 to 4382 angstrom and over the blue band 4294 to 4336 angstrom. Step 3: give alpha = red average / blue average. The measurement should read 1.2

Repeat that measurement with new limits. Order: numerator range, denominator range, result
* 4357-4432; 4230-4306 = 1.24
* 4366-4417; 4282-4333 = 1.17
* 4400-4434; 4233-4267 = 1.29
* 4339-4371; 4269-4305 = 1.22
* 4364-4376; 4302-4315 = 1.36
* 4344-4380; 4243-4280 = 1.19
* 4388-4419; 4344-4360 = 1.01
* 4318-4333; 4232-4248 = 1.18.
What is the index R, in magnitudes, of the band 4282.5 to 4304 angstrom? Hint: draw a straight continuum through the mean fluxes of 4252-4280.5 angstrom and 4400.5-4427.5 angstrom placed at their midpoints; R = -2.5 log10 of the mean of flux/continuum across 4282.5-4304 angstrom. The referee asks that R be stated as 0.09 mag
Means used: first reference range 72.5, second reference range 86.8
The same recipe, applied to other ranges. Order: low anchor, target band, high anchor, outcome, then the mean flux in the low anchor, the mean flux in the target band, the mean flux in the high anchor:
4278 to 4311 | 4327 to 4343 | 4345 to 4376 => -0.03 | 67.7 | 79.3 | 82.9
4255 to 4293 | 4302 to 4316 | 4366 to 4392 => 0.19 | 74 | 63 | 77.1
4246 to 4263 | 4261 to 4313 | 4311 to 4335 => 0.11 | 74.4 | 68.7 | 77.4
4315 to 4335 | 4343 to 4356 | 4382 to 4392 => -0.08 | 79.3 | 82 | 71.8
